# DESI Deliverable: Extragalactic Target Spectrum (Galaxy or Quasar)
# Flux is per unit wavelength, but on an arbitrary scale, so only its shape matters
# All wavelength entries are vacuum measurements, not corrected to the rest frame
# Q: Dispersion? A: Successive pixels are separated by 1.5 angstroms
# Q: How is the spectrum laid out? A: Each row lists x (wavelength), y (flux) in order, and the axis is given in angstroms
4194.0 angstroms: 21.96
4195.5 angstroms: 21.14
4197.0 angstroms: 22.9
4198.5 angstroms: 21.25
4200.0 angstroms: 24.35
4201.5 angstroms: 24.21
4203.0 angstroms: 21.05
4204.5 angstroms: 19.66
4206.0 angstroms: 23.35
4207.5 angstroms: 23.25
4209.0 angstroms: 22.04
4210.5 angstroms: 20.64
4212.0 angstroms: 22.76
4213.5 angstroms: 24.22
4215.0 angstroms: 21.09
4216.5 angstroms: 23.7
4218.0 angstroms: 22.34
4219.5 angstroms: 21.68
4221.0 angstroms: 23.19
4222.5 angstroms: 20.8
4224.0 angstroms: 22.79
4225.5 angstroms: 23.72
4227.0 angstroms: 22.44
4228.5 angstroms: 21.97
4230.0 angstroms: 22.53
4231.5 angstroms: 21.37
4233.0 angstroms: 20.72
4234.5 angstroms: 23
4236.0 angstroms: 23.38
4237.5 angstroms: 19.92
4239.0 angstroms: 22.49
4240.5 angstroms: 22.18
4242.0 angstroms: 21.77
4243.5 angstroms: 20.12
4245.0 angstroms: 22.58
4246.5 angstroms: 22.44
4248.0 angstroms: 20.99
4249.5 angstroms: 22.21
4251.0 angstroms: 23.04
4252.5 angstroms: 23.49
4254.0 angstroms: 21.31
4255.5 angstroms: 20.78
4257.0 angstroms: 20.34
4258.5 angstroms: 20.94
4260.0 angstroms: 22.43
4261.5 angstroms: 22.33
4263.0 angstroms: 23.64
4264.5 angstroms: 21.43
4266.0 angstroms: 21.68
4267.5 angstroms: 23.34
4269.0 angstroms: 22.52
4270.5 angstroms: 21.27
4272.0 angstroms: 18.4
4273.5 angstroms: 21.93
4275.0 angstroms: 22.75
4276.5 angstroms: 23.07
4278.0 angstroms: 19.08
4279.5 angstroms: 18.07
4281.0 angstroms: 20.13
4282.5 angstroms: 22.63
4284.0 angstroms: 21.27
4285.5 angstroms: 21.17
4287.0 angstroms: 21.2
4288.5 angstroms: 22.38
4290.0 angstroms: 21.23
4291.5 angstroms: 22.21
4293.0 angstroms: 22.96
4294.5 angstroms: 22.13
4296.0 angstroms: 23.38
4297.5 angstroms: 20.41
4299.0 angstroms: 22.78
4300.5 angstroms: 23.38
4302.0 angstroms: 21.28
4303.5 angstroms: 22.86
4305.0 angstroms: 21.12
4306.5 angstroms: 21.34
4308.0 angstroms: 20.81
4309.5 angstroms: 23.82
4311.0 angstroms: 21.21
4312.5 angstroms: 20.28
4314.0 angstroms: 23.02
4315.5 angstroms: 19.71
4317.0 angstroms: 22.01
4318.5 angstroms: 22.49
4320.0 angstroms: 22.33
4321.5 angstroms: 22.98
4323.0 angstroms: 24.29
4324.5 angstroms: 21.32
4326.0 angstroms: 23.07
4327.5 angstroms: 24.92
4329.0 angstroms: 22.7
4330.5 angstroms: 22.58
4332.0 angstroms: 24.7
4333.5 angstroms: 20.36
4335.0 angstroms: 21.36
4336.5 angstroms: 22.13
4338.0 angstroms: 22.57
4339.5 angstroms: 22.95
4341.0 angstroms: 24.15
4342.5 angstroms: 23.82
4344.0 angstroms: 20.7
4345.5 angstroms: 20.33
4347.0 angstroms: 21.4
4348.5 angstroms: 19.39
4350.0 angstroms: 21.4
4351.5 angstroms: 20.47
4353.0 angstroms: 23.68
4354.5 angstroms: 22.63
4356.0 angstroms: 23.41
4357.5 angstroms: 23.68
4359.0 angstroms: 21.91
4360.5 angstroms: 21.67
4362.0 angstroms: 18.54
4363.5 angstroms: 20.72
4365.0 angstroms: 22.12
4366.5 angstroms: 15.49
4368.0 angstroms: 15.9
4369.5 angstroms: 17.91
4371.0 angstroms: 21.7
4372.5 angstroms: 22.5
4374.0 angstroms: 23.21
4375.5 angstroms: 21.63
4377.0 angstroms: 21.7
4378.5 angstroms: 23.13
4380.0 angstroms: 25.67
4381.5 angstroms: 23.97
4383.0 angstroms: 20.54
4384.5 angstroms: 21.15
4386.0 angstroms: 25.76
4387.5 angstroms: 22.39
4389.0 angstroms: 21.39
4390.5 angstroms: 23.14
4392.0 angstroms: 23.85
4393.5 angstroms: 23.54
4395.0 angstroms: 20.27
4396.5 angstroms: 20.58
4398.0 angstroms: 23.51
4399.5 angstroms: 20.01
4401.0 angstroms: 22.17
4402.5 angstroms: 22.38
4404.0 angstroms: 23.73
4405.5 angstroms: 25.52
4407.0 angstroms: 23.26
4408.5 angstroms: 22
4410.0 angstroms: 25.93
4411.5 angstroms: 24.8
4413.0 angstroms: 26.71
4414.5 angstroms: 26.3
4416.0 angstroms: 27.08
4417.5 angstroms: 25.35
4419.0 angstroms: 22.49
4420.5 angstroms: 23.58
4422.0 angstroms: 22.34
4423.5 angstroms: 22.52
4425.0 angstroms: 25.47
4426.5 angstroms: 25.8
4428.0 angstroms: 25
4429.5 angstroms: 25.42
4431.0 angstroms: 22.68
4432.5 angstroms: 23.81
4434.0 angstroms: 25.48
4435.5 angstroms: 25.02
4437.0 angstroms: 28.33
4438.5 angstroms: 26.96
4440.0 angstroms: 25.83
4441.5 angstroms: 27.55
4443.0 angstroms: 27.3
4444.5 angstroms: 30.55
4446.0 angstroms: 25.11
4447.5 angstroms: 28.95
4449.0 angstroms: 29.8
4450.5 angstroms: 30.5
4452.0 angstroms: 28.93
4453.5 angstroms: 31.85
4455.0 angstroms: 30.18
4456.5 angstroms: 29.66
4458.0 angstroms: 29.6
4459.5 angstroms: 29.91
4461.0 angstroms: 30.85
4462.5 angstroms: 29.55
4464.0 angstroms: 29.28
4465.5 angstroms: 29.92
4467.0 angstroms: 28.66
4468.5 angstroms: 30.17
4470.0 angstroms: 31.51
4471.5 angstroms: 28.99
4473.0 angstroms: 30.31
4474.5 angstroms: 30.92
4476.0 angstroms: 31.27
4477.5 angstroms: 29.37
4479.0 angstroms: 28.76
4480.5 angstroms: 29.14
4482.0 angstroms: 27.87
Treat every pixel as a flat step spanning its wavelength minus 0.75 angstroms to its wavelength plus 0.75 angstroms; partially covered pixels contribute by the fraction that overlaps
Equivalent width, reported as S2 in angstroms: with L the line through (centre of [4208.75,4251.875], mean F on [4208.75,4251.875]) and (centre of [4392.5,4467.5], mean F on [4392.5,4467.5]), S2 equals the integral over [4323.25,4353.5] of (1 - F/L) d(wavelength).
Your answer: 2.5 angstroms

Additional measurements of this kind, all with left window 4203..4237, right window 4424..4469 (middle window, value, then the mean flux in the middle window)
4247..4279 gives 2.17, 21.7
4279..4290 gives 1.29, 21.1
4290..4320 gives 2.98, 21.9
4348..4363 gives 2.30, 21.7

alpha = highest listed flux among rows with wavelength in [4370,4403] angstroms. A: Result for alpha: 25.76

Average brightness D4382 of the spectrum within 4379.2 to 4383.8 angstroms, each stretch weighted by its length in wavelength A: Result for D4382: 23.4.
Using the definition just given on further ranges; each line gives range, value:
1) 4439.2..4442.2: 26.7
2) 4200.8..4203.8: 22.6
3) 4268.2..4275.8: 21.4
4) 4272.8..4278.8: 21.7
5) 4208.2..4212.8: 21.9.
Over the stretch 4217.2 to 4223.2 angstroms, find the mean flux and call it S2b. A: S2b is 22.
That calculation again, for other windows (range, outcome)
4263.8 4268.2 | 22.1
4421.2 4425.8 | 23.5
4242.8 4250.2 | 21.7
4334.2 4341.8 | 22.6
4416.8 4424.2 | 23.2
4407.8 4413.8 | 24.9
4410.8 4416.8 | 26.2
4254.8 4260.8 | 21.1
